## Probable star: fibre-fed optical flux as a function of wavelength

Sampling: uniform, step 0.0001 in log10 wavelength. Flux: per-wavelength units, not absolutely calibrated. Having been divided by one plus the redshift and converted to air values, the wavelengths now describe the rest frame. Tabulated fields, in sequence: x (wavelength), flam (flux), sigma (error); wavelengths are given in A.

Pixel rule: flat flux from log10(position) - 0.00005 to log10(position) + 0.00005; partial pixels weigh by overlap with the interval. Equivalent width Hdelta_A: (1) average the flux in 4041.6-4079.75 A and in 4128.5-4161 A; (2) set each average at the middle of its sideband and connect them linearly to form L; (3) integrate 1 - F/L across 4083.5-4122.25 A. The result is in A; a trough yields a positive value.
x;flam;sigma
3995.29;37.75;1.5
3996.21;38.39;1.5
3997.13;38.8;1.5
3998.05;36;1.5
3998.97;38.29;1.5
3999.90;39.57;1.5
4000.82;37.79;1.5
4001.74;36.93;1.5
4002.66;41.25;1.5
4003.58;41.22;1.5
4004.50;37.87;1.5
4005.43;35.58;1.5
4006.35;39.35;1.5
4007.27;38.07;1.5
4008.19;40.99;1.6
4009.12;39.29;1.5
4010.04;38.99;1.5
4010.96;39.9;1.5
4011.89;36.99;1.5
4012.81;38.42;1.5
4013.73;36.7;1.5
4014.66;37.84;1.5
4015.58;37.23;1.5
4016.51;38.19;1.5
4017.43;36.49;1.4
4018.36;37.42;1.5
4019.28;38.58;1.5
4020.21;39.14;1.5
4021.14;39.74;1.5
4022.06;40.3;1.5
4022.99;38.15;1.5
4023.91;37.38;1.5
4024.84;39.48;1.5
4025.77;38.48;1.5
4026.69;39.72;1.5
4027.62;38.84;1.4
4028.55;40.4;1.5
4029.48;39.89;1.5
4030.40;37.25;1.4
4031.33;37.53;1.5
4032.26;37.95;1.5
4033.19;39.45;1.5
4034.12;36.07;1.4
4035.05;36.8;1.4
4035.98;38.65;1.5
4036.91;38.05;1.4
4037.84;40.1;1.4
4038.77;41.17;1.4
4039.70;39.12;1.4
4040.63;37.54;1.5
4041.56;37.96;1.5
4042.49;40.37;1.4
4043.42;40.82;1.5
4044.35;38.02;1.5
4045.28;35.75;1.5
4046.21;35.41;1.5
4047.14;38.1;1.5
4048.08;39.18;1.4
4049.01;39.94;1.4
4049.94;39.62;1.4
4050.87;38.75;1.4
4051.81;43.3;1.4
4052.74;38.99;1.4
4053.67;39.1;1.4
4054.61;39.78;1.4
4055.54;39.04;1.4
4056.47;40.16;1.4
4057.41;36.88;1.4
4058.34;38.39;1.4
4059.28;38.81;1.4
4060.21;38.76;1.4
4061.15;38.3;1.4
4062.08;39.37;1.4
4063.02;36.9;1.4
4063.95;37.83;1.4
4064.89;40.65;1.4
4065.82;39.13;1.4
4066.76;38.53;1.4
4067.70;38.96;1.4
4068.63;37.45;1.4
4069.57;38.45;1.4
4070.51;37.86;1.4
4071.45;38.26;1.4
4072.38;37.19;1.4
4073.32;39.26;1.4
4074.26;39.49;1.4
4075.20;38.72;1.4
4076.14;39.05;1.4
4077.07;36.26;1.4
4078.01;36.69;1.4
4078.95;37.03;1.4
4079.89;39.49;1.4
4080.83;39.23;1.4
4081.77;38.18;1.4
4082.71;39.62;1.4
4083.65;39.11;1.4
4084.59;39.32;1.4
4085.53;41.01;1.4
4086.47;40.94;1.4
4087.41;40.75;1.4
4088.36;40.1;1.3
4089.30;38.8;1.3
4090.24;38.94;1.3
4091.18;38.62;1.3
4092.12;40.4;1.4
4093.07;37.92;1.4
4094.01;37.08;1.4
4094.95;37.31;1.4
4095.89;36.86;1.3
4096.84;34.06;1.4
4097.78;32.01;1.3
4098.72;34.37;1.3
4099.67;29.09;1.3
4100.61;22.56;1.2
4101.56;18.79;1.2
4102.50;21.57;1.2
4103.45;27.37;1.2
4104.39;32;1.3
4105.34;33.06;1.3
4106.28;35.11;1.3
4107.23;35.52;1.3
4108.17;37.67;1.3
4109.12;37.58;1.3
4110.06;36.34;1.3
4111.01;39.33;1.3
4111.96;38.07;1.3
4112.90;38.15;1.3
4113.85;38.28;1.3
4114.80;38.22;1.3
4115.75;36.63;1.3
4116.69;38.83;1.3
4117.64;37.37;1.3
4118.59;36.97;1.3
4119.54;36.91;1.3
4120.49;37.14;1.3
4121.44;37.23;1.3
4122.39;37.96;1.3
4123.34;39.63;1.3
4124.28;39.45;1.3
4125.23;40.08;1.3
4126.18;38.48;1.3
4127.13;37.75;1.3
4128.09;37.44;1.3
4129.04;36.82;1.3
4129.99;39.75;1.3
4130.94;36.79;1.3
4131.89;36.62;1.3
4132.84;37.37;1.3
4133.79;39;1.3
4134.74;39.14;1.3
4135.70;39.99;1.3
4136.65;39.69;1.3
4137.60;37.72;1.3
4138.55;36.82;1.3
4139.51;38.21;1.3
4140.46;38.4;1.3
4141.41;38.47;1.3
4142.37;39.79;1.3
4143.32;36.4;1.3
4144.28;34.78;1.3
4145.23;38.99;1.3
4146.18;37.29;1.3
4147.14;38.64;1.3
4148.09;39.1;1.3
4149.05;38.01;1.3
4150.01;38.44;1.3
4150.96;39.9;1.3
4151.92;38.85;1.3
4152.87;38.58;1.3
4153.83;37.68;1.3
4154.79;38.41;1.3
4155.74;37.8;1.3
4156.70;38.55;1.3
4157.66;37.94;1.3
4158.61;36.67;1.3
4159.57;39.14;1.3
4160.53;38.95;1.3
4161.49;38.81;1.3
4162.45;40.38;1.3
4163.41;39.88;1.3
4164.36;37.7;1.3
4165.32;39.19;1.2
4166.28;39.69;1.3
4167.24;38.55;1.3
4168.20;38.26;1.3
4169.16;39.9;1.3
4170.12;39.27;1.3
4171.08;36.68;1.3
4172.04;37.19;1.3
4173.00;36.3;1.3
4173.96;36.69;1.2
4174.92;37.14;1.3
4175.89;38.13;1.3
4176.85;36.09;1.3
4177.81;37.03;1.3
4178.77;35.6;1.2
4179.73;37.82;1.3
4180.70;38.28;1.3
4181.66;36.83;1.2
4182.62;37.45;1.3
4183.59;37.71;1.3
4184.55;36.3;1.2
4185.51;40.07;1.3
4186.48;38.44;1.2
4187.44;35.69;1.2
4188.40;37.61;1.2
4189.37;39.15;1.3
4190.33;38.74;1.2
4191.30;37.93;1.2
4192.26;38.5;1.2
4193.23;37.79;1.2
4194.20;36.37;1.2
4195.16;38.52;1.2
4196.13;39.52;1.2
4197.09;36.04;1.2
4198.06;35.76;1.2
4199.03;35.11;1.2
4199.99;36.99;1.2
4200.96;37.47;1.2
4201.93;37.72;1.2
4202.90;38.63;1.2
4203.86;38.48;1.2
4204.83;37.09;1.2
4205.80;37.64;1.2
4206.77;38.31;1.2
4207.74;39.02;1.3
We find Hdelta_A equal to 2.7 A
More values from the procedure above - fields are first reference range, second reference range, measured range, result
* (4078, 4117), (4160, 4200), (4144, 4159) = -0.39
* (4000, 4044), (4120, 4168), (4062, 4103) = 1.75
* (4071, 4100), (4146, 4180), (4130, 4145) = 0.03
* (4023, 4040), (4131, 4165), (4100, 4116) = 2.17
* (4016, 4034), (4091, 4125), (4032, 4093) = -2.92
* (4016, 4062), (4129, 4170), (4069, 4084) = 0.10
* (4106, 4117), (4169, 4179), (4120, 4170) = -1.38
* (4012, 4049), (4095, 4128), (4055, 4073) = -0.71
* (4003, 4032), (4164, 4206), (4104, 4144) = 0.33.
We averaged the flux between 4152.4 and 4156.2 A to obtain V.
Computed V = 38.1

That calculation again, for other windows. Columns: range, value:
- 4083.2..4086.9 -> 40.1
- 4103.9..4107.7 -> 33.9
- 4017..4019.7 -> 37.5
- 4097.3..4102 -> 27.4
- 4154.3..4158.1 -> 38.2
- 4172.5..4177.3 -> 36.8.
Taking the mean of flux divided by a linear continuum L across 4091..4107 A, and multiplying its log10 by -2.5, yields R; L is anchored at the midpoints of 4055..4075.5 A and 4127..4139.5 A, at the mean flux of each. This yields 0.19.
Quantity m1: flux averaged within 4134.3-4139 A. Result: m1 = 38.7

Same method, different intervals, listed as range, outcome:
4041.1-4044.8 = 39.3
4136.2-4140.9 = 38.2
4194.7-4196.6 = 38.9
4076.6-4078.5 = 36.6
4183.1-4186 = 37.9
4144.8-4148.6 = 38.5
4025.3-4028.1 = 39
